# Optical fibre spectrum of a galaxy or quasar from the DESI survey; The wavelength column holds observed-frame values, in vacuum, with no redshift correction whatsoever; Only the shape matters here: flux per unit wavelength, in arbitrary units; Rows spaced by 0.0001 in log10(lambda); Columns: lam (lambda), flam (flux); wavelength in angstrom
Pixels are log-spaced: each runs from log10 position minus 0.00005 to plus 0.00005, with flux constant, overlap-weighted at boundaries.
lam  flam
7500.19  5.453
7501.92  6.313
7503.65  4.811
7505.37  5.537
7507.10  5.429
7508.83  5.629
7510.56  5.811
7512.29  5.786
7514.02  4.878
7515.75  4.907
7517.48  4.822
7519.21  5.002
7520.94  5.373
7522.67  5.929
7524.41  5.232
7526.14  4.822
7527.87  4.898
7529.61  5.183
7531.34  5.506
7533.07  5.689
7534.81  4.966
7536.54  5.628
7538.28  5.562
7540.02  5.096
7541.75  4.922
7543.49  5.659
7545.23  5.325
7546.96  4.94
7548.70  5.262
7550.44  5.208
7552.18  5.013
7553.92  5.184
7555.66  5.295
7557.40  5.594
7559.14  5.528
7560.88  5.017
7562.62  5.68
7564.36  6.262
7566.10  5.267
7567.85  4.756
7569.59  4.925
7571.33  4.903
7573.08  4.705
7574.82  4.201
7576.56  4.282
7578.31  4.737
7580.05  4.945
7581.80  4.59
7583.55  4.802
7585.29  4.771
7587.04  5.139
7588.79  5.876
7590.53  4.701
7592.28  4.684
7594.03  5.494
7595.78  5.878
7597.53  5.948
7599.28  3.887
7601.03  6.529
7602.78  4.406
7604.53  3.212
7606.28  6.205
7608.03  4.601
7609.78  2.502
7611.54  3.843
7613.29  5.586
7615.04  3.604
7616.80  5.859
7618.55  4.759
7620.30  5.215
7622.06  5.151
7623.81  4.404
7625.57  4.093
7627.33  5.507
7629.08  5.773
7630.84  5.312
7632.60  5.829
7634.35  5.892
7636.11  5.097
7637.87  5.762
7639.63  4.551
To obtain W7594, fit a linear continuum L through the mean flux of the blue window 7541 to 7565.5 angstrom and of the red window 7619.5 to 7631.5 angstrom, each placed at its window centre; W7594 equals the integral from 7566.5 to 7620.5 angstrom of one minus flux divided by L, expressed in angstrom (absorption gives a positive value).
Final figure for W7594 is 3.8 angstrom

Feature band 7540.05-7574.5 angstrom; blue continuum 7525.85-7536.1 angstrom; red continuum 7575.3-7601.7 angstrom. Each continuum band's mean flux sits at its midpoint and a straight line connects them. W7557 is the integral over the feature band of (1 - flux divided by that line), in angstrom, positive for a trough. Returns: -0.45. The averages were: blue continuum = 5.22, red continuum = 5.06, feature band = 5.21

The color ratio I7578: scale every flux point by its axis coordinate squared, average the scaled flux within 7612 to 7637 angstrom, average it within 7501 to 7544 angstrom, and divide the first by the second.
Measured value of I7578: 1.0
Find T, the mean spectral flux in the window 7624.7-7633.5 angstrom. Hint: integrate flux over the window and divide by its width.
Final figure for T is 5.31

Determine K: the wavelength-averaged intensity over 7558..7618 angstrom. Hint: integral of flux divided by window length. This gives 4.92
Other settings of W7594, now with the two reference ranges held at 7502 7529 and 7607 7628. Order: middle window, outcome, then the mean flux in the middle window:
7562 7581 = -0.2 angstrom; 4.96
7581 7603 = -1.8 angstrom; 5.15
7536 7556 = -0.7 angstrom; 5.25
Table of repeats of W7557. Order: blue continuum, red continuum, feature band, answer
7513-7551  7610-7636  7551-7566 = -0.81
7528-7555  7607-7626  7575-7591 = 0.04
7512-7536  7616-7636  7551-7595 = 1.43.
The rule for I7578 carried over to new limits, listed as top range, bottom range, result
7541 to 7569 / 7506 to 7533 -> 1.01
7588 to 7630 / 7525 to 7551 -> 0.95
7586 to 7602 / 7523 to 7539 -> 1.02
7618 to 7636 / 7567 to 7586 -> 1.12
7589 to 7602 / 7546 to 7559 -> 1.03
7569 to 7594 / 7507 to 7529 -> 0.93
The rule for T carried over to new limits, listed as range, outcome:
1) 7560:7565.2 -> 5.65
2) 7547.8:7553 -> 5.16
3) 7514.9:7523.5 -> 5.21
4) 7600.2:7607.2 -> 5.08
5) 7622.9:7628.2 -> 4.67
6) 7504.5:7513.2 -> 5.64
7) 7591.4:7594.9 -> 5.08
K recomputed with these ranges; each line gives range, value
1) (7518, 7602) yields 5.18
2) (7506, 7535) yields 5.29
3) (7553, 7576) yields 5.17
